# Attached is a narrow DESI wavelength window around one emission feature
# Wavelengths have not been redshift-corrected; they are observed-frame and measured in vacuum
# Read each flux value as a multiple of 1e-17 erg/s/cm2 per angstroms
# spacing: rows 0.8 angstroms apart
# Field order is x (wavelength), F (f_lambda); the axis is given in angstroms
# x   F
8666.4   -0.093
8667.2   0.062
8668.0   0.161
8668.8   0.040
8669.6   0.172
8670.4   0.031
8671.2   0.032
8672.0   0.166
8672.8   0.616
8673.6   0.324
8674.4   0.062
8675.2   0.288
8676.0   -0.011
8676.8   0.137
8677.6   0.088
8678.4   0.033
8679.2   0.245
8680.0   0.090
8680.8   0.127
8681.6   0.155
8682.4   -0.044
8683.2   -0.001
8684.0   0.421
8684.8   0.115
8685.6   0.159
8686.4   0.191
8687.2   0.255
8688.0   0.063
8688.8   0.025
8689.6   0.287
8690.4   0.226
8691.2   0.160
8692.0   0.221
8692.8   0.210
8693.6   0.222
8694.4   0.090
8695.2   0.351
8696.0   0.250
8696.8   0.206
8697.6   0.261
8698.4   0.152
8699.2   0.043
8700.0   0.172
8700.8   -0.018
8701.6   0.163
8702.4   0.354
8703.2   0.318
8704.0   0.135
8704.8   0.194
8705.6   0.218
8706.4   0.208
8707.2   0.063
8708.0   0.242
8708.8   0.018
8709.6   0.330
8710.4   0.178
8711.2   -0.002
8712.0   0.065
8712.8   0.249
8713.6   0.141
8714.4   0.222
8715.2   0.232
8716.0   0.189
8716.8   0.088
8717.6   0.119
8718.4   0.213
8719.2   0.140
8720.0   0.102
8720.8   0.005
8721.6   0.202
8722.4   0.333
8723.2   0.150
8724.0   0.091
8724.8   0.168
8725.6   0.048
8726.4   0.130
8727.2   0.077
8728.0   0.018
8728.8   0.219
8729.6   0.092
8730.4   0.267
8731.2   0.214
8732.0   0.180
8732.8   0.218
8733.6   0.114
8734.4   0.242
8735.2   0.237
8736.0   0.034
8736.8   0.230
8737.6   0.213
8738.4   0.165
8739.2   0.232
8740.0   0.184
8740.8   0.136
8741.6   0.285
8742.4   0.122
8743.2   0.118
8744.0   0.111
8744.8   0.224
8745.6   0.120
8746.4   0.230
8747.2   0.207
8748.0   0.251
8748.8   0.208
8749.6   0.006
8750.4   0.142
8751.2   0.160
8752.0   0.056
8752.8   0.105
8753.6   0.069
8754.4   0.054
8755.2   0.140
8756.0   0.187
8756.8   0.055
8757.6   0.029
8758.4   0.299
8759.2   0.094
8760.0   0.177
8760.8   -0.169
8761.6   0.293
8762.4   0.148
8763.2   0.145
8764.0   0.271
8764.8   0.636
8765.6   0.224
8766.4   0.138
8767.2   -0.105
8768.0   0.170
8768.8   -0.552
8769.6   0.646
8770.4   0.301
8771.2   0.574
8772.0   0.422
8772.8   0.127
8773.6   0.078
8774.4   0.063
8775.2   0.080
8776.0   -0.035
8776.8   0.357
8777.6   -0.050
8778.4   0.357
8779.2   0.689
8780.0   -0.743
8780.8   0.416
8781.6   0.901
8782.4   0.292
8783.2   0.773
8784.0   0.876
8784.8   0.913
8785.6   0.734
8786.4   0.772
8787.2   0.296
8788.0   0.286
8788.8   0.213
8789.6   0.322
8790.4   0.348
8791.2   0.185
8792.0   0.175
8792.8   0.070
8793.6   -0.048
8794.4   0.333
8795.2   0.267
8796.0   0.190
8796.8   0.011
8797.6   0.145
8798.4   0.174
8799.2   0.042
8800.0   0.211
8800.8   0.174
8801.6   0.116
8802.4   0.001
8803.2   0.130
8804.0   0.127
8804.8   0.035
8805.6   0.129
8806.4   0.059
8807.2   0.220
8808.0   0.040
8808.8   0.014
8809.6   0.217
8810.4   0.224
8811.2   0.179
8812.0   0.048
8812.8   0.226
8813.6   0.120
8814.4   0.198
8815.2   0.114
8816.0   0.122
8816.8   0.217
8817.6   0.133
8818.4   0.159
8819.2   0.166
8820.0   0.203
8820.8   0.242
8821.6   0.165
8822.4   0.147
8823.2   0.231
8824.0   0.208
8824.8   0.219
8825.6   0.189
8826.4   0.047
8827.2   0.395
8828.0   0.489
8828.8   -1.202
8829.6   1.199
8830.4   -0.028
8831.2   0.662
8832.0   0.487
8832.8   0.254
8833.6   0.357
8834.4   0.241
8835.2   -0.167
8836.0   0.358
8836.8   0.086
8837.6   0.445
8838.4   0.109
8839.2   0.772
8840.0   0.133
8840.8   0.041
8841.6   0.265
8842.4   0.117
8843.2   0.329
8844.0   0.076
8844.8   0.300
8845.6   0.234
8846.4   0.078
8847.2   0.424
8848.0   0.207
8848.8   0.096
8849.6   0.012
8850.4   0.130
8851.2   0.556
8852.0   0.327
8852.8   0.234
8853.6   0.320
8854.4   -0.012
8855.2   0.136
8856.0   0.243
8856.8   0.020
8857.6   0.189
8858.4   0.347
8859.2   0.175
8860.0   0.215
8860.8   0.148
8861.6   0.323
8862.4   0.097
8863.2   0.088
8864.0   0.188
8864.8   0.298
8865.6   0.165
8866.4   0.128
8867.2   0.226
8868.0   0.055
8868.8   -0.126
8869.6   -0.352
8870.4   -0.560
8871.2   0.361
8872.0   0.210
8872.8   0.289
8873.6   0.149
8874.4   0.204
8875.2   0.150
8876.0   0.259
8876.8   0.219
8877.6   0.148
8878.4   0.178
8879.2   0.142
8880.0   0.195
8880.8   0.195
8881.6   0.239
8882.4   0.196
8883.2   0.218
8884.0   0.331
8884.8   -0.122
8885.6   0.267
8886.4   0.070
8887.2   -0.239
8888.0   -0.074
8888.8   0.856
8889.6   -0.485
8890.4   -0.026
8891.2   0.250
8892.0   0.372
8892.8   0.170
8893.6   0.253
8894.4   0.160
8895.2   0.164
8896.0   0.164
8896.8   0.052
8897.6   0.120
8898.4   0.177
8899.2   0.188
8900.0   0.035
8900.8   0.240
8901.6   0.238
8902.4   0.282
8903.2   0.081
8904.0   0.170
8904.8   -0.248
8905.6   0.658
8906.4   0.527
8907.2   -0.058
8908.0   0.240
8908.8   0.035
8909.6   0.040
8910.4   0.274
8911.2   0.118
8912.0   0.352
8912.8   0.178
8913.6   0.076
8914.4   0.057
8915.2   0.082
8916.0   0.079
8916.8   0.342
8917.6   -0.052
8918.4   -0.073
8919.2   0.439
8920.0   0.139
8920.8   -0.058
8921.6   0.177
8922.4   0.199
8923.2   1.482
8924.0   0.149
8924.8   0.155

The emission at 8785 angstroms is H-beta 4861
